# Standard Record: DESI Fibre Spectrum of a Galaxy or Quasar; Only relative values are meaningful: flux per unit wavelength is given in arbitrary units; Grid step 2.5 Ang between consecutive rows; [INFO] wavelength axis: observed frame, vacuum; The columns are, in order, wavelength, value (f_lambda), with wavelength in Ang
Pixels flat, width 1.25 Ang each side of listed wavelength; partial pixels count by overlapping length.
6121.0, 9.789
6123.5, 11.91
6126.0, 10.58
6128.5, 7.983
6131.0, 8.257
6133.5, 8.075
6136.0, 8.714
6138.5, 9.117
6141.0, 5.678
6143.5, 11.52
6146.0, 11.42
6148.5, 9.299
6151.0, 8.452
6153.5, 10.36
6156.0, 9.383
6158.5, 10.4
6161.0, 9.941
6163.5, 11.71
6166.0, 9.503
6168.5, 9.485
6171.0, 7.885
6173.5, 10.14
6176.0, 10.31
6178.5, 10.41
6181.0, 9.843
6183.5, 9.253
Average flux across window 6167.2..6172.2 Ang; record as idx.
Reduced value 8.7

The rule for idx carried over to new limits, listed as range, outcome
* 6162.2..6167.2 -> 10.6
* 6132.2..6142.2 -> 7.91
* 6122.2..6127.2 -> 11.2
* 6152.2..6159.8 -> 10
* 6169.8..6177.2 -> 9.45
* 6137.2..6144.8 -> 8.79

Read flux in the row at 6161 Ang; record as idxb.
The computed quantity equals 9.941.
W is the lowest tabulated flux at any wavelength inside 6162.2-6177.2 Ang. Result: 7.885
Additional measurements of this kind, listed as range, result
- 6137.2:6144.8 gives 5.678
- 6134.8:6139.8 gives 8.714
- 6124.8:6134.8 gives 7.983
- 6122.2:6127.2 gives 10.58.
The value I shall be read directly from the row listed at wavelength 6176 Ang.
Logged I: 10.31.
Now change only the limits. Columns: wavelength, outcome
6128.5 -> 7.983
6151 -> 8.452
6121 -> 9.789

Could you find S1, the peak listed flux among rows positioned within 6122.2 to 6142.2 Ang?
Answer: 11.91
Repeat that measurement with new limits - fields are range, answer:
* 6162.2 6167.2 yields 11.71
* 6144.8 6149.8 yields 11.42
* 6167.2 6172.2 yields 9.485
